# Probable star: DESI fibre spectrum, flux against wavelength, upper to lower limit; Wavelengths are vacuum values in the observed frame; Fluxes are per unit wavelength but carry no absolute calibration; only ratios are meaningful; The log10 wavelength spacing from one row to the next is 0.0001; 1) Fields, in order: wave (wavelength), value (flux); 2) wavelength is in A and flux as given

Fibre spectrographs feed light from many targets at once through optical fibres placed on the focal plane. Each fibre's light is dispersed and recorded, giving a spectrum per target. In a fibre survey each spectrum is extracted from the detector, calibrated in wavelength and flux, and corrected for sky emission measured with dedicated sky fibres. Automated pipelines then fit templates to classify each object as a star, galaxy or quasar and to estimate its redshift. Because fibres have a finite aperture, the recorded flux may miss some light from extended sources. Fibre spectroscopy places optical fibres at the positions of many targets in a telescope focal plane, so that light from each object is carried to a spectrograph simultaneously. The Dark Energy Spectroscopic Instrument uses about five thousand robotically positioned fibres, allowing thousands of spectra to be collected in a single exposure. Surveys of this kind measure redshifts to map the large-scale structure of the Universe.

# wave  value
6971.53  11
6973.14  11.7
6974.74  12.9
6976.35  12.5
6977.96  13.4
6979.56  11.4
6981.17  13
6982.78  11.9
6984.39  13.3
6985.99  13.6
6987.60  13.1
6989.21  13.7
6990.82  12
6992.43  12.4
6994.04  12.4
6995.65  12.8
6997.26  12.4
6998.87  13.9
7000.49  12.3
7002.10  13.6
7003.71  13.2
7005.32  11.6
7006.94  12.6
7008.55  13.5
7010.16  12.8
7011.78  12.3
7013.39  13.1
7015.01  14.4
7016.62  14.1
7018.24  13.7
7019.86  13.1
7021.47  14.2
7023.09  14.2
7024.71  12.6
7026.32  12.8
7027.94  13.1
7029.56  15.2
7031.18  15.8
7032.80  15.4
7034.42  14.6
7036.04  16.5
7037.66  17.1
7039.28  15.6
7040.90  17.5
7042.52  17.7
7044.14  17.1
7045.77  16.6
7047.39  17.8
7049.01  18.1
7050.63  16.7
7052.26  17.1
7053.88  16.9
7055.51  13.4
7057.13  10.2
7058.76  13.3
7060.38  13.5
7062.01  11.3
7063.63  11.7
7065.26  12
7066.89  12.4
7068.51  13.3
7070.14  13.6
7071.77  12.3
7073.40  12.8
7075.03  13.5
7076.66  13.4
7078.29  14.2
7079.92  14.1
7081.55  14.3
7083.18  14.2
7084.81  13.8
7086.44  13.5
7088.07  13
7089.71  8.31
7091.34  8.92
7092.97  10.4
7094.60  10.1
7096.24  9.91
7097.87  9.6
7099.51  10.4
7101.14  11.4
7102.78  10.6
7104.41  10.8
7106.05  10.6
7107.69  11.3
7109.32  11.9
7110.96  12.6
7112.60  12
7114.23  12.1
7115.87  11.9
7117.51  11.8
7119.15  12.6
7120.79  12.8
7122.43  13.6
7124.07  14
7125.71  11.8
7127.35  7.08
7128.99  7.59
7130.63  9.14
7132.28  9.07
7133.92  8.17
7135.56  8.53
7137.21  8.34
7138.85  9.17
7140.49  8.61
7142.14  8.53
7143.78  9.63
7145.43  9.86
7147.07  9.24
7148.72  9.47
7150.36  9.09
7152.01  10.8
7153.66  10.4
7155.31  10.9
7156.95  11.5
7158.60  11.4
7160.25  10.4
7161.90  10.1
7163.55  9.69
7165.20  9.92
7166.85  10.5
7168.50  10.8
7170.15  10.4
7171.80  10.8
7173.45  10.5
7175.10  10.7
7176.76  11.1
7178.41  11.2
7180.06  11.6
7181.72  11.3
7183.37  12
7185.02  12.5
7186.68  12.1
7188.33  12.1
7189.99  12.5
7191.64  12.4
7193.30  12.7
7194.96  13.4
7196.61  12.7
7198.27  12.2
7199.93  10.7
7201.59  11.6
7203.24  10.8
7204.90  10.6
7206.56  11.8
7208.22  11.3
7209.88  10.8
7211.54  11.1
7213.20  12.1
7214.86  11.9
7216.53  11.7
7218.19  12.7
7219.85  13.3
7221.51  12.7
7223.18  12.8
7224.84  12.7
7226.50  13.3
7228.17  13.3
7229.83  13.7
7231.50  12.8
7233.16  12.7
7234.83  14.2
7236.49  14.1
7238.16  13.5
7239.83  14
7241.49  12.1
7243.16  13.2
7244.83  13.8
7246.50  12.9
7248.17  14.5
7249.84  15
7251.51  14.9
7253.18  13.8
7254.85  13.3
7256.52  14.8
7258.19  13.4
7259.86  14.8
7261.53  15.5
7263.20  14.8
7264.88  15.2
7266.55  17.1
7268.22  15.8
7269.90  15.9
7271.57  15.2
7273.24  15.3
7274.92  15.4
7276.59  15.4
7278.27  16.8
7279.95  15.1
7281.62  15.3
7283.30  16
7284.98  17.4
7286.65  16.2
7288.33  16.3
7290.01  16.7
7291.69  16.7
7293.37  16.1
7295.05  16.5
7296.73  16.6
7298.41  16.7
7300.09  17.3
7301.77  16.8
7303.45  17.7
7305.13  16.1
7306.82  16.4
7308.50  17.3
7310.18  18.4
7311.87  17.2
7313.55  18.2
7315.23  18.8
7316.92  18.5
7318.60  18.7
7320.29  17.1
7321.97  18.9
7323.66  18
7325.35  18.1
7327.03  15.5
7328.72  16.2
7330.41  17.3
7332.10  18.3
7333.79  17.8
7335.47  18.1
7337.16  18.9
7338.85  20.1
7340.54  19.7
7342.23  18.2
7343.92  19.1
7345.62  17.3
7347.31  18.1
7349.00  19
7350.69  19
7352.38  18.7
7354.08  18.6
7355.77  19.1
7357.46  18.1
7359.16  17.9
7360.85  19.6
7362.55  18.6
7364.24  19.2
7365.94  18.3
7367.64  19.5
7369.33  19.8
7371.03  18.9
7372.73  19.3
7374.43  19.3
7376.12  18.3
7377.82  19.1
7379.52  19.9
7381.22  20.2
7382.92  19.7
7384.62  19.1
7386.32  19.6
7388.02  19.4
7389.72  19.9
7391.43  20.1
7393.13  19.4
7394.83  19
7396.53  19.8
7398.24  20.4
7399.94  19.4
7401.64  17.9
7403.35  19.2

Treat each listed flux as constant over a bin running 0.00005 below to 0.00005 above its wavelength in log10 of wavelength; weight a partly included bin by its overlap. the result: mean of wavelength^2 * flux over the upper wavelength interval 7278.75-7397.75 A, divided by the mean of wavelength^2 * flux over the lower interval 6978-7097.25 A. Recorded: 1.5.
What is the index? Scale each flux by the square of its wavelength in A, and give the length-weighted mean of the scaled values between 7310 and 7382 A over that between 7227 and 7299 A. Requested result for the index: 1.27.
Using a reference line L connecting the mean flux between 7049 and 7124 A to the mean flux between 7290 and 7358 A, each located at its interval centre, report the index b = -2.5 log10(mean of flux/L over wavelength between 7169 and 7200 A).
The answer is 0.243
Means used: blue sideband 12.5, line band 11.7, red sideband 17.8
